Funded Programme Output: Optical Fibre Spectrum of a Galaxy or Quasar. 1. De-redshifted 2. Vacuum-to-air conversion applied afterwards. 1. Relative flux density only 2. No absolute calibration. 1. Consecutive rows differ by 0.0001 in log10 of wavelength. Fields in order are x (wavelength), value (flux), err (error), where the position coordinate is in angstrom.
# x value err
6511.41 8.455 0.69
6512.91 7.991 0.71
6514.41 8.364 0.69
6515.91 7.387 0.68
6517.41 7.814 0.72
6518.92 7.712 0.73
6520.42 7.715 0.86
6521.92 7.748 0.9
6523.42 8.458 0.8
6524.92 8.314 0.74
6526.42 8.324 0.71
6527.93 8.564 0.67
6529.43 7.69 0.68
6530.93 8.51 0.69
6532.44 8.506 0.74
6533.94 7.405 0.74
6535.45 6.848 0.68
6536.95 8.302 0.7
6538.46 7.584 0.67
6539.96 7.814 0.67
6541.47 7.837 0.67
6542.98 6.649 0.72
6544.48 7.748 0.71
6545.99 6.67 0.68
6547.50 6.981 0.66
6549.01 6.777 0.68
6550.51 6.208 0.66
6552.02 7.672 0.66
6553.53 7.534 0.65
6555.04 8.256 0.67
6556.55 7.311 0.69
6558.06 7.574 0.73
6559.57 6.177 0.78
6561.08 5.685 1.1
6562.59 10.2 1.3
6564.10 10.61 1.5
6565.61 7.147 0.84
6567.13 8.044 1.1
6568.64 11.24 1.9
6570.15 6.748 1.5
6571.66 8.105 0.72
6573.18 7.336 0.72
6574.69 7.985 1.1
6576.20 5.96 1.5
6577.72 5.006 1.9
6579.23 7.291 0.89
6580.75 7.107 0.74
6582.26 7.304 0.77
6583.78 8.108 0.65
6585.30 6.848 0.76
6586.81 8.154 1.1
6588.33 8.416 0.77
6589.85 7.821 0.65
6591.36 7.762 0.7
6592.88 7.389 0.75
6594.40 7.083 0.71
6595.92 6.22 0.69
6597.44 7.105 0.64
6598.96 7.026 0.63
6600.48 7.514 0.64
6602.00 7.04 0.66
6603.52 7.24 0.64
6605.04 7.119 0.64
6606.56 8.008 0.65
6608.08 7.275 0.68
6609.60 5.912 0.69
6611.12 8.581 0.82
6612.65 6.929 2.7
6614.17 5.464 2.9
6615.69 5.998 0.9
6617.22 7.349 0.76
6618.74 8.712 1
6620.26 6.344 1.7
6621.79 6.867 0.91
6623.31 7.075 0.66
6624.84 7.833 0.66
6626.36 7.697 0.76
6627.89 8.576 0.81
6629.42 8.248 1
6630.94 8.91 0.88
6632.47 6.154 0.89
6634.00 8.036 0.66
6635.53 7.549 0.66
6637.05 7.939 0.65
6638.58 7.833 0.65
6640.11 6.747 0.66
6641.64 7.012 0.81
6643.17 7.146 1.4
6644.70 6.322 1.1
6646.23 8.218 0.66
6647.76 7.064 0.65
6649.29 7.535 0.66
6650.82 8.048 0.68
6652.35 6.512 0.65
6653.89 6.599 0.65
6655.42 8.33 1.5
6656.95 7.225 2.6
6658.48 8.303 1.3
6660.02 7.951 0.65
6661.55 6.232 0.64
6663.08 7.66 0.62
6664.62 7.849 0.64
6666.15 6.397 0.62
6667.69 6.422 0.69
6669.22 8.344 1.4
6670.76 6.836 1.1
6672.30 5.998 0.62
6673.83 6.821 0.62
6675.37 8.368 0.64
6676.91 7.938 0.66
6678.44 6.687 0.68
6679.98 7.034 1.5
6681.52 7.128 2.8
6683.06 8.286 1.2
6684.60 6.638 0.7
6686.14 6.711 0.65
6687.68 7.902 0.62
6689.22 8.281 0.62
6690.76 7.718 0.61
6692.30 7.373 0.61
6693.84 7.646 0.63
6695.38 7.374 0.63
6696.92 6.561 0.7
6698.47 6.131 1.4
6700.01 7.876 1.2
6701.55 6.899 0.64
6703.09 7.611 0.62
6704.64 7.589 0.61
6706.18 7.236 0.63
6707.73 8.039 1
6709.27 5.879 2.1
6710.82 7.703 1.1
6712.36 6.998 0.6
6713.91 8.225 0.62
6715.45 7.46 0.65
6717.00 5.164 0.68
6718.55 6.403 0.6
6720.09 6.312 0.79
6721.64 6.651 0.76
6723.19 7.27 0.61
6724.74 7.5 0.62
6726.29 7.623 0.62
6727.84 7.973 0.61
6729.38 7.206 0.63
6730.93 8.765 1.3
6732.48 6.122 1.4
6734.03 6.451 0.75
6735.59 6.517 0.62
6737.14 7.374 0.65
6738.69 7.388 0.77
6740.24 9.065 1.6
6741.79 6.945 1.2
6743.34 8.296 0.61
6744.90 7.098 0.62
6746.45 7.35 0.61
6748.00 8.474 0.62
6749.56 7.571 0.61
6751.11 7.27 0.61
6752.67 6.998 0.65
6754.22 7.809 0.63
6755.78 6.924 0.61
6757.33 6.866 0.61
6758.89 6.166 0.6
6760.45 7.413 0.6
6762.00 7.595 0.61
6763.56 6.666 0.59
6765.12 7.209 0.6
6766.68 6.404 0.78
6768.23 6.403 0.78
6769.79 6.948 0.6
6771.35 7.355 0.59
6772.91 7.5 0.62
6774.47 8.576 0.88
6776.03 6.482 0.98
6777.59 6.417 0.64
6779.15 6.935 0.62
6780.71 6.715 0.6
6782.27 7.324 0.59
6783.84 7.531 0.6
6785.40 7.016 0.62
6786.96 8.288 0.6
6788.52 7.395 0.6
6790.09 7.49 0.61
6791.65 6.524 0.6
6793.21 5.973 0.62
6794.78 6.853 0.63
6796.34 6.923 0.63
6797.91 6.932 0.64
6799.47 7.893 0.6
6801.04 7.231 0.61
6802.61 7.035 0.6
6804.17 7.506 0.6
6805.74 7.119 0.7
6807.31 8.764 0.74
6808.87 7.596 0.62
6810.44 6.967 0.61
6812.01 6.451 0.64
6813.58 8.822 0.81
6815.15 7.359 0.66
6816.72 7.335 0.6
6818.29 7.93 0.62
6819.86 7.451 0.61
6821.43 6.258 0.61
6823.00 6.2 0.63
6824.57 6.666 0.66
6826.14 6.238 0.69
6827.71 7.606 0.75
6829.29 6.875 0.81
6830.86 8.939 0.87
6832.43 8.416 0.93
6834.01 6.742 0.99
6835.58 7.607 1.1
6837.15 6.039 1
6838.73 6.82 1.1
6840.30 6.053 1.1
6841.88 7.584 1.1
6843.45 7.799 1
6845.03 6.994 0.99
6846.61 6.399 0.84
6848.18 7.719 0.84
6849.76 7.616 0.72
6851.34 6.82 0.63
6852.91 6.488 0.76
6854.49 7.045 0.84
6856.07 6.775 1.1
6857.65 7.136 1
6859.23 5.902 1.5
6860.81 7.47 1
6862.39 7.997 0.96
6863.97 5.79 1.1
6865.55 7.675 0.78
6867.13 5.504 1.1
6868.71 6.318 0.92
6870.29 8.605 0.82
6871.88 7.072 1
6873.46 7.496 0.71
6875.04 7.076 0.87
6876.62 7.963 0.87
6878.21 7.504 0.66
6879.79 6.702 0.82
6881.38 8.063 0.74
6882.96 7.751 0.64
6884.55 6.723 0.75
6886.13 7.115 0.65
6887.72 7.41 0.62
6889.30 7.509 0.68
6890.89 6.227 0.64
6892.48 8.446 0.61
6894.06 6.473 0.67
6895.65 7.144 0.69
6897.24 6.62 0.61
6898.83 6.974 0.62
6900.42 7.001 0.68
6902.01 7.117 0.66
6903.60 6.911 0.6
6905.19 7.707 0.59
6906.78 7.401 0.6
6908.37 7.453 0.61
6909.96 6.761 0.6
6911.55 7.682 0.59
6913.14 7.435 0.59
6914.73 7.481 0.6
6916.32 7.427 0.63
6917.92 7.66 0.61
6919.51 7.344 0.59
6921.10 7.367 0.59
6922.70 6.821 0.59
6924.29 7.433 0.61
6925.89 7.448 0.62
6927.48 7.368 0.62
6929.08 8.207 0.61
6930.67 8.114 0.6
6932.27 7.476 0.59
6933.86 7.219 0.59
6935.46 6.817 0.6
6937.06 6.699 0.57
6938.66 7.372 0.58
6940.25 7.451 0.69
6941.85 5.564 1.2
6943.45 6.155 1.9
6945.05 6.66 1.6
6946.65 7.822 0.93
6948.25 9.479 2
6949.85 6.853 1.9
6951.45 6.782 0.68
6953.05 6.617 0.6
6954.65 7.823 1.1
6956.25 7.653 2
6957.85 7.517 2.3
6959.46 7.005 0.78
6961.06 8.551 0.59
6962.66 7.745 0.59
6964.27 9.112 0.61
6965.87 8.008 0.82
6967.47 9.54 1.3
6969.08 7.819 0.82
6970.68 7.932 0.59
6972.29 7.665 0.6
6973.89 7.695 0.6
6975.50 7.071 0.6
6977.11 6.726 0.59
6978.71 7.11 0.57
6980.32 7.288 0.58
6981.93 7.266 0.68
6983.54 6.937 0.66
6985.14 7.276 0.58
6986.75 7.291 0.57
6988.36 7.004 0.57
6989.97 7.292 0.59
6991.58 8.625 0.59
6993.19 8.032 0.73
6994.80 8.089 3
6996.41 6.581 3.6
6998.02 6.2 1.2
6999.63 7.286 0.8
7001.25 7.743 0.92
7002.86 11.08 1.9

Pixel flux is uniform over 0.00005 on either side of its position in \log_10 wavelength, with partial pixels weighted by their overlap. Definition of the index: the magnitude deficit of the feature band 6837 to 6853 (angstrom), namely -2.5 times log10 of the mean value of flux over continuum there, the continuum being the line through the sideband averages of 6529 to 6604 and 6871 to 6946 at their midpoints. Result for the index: 0.04 mag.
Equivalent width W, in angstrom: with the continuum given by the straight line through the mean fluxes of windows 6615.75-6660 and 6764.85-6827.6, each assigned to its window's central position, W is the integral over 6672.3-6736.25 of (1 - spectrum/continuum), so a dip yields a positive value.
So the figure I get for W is 1.24 angstrom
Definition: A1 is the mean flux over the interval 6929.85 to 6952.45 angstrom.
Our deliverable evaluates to 7.17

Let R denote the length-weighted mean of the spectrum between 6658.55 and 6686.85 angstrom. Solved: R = 7.21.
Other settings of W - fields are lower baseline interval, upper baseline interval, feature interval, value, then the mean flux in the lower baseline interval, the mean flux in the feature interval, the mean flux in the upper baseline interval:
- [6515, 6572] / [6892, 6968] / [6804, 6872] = 3.2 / 7.79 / 7.14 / 7.4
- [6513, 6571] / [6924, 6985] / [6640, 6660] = 0.9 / 7.8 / 7.35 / 7.47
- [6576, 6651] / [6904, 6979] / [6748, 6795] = 1.7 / 7.3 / 7.11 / 7.47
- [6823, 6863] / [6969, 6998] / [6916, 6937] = -0.4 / 7.09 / 7.41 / 7.39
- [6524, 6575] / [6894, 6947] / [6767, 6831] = 1.7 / 7.78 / 7.19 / 7.2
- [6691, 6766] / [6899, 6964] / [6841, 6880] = 1.1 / 7.23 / 7.1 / 7.35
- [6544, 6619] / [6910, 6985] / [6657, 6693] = 0.3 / 7.38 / 7.34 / 7.45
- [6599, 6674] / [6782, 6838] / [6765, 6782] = 0.6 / 7.3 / 7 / 7.26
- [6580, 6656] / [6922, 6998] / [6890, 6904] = 0.8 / 7.36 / 6.99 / 7.46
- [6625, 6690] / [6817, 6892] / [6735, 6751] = -0.7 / 7.42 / 7.61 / 7.12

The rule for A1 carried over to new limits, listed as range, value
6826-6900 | 7.14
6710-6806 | 7.19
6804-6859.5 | 7.17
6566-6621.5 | 7.31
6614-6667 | 7.38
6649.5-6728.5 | 7.25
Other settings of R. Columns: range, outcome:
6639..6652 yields 7.25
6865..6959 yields 7.26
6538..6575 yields 7.67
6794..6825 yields 7.27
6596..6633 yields 7.28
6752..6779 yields 7.04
